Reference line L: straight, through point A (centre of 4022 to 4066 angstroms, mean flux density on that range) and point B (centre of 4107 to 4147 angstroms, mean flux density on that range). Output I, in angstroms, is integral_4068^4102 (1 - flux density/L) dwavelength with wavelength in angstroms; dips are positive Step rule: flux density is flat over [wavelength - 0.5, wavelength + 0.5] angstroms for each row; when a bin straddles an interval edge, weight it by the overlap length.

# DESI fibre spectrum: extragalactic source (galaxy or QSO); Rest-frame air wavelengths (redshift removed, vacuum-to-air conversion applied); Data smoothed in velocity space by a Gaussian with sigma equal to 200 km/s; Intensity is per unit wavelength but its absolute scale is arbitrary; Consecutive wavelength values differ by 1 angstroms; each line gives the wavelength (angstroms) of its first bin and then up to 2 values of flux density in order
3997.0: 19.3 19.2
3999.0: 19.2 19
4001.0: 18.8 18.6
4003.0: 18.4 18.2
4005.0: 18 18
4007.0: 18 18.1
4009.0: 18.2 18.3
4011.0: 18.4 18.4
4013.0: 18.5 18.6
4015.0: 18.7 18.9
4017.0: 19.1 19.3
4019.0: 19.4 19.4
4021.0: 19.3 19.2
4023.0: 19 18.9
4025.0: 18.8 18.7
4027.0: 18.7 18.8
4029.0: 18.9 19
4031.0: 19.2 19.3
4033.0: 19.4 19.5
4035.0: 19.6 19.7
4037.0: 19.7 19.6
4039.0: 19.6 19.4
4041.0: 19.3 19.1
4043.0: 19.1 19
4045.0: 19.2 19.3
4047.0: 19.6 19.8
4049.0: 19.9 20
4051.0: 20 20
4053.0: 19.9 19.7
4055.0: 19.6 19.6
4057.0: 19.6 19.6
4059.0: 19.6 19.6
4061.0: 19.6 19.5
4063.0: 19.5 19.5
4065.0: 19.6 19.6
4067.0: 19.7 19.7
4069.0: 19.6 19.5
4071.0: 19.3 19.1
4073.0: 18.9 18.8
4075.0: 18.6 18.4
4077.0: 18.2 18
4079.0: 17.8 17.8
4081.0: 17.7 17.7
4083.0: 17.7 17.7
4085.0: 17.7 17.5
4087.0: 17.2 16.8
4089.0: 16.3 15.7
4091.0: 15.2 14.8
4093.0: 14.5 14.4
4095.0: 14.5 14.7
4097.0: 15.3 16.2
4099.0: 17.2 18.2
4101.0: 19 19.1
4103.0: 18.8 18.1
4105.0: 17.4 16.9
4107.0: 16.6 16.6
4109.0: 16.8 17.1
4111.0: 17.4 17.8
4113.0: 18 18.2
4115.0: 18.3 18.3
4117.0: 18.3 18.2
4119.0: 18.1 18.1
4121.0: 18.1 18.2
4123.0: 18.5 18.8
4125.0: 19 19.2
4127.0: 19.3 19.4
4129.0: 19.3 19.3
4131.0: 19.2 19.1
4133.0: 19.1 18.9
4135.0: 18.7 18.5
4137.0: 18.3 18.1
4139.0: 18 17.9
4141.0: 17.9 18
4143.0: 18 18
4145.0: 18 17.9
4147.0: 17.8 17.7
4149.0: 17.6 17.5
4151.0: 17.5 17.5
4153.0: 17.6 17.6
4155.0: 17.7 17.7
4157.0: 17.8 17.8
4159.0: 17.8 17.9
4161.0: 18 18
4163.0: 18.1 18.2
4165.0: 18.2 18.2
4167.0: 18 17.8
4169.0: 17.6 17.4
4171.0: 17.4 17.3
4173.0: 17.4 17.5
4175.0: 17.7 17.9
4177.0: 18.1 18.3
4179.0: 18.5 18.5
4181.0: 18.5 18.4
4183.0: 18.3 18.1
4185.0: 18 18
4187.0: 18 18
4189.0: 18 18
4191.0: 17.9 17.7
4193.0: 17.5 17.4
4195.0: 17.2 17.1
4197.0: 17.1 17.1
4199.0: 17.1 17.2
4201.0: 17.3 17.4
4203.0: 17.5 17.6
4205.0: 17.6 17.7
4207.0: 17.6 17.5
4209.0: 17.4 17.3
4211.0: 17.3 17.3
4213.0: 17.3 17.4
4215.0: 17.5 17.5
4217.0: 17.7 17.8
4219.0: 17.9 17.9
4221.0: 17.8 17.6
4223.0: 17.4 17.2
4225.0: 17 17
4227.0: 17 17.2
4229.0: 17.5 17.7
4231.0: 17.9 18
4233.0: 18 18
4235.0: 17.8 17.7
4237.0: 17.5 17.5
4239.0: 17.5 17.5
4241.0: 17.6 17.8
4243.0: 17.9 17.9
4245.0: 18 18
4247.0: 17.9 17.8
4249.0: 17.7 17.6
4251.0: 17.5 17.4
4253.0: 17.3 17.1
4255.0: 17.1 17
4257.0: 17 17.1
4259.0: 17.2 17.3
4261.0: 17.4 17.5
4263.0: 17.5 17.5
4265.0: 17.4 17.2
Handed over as 2.8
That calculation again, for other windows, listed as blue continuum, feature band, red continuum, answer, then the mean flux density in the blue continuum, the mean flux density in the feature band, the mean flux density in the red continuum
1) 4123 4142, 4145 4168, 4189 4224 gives 0.6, 18.8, 17.8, 17.5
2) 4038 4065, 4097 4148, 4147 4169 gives 0.7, 19.6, 18.2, 17.8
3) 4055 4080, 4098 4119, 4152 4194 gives 1.0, 19.2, 17.8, 17.9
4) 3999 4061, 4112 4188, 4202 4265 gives 0.1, 19.1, 18.1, 17.5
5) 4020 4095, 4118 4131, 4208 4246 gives -0.4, 18.7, 18.8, 17.6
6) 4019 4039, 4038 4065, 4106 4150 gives -0.8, 19.2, 19.6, 18.2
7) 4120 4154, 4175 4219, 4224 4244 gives 0.5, 18.3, 17.7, 17.6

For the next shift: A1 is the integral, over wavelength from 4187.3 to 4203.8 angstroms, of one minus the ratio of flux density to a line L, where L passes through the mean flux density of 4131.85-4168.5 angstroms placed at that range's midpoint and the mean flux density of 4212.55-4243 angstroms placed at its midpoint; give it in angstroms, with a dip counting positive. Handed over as 0.3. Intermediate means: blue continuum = 18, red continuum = 17.6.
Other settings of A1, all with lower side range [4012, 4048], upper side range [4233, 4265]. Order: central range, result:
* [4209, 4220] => 0.2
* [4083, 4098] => 2.2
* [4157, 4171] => 0.2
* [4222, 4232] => 0.2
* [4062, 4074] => -0.3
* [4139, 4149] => 0.2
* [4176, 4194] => -0.1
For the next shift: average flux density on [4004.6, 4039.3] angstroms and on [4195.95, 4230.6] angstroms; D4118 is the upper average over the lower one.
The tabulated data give 0.92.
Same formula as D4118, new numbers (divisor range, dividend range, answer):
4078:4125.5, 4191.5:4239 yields 1.01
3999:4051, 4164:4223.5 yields 0.93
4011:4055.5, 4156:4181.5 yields 0.93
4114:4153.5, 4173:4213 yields 0.97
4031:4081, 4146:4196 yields 0.92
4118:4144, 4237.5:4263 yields 0.94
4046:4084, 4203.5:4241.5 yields 0.91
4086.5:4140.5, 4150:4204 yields 1.01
